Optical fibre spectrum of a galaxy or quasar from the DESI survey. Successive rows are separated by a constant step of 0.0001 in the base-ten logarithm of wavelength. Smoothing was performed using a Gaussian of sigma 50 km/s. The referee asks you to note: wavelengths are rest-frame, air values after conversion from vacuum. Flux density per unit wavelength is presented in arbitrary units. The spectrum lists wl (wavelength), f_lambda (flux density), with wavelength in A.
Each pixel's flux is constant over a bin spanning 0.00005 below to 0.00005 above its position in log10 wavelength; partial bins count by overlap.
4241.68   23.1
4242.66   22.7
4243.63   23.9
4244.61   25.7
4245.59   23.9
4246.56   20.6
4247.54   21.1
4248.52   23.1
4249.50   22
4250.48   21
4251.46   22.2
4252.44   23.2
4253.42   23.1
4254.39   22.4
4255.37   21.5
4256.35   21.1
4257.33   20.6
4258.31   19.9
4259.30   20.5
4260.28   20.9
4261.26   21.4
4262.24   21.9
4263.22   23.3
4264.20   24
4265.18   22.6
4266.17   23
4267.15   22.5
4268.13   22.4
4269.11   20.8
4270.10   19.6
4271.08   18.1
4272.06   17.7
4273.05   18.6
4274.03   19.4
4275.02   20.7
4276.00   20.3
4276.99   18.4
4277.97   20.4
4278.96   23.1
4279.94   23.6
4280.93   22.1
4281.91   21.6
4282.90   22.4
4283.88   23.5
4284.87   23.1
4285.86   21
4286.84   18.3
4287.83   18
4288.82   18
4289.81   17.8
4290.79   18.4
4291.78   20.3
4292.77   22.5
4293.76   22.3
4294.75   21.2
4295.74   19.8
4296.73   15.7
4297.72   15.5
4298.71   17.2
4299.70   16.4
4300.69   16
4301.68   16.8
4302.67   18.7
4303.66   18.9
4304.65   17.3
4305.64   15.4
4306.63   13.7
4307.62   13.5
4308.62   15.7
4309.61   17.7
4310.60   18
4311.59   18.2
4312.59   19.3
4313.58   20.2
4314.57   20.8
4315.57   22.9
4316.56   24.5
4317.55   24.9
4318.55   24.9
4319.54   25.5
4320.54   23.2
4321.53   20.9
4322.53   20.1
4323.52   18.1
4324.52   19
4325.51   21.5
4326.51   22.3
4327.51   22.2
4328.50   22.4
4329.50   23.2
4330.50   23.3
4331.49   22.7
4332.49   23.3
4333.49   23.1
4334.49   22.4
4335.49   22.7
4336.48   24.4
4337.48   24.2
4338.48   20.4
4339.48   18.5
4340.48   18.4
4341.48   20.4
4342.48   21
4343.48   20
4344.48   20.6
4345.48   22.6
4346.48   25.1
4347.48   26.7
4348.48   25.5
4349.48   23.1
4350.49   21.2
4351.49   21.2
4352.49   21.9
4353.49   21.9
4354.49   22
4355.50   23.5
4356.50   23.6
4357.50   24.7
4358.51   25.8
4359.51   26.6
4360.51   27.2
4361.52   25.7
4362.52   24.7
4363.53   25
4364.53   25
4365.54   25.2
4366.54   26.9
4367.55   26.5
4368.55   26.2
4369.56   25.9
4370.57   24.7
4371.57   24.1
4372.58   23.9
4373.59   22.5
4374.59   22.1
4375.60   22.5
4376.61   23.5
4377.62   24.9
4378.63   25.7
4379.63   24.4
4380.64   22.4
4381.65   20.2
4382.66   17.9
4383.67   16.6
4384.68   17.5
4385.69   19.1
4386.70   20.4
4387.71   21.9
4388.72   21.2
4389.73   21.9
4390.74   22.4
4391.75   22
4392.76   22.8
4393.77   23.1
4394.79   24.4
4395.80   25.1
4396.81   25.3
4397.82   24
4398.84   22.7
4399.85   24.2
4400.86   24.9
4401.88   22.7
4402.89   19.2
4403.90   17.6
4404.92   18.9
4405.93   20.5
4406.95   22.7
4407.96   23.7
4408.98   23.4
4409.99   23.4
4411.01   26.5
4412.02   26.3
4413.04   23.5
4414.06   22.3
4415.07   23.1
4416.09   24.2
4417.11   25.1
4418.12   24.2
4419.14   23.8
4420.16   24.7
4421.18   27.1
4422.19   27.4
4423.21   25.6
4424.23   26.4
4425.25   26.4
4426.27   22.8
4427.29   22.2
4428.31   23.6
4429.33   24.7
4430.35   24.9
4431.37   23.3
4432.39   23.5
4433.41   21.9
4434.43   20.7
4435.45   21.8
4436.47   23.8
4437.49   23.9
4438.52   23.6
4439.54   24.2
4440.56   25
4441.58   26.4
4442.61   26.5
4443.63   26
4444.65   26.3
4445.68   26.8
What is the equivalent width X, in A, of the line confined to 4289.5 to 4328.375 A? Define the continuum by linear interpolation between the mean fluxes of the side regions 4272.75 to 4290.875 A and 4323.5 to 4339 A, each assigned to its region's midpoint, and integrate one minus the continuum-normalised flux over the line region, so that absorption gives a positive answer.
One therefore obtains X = 3.7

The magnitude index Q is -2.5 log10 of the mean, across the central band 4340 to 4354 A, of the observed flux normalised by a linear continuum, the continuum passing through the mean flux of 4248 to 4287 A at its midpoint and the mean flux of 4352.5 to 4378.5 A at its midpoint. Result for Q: 0.09 mag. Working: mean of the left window 21.4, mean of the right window 24.5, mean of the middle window 22.1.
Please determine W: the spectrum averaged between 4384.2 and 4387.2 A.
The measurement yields 19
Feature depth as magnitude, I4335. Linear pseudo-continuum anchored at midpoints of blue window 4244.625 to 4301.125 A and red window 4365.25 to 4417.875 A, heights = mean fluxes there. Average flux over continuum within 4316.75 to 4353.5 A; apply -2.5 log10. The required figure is -0.02 mag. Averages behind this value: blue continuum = 20.7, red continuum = 22.9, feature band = 22.3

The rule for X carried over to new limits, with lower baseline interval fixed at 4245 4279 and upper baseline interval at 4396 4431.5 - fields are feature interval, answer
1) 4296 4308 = 3.1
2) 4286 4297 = 1.2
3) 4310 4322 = 0.1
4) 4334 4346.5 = 0.6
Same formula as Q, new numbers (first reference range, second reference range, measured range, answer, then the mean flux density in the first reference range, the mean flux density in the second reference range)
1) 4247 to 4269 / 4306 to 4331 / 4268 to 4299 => 0.07 mag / 22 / 20.6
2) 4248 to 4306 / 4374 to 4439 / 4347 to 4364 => -0.10 mag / 20.4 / 23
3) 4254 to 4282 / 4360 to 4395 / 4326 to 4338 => -0.03 mag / 21.1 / 23.1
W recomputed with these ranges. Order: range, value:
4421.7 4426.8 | 25.7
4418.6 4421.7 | 25.2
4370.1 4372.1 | 24.4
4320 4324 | 20.6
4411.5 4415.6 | 23.8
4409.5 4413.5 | 24.9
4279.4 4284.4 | 22.7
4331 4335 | 22.8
